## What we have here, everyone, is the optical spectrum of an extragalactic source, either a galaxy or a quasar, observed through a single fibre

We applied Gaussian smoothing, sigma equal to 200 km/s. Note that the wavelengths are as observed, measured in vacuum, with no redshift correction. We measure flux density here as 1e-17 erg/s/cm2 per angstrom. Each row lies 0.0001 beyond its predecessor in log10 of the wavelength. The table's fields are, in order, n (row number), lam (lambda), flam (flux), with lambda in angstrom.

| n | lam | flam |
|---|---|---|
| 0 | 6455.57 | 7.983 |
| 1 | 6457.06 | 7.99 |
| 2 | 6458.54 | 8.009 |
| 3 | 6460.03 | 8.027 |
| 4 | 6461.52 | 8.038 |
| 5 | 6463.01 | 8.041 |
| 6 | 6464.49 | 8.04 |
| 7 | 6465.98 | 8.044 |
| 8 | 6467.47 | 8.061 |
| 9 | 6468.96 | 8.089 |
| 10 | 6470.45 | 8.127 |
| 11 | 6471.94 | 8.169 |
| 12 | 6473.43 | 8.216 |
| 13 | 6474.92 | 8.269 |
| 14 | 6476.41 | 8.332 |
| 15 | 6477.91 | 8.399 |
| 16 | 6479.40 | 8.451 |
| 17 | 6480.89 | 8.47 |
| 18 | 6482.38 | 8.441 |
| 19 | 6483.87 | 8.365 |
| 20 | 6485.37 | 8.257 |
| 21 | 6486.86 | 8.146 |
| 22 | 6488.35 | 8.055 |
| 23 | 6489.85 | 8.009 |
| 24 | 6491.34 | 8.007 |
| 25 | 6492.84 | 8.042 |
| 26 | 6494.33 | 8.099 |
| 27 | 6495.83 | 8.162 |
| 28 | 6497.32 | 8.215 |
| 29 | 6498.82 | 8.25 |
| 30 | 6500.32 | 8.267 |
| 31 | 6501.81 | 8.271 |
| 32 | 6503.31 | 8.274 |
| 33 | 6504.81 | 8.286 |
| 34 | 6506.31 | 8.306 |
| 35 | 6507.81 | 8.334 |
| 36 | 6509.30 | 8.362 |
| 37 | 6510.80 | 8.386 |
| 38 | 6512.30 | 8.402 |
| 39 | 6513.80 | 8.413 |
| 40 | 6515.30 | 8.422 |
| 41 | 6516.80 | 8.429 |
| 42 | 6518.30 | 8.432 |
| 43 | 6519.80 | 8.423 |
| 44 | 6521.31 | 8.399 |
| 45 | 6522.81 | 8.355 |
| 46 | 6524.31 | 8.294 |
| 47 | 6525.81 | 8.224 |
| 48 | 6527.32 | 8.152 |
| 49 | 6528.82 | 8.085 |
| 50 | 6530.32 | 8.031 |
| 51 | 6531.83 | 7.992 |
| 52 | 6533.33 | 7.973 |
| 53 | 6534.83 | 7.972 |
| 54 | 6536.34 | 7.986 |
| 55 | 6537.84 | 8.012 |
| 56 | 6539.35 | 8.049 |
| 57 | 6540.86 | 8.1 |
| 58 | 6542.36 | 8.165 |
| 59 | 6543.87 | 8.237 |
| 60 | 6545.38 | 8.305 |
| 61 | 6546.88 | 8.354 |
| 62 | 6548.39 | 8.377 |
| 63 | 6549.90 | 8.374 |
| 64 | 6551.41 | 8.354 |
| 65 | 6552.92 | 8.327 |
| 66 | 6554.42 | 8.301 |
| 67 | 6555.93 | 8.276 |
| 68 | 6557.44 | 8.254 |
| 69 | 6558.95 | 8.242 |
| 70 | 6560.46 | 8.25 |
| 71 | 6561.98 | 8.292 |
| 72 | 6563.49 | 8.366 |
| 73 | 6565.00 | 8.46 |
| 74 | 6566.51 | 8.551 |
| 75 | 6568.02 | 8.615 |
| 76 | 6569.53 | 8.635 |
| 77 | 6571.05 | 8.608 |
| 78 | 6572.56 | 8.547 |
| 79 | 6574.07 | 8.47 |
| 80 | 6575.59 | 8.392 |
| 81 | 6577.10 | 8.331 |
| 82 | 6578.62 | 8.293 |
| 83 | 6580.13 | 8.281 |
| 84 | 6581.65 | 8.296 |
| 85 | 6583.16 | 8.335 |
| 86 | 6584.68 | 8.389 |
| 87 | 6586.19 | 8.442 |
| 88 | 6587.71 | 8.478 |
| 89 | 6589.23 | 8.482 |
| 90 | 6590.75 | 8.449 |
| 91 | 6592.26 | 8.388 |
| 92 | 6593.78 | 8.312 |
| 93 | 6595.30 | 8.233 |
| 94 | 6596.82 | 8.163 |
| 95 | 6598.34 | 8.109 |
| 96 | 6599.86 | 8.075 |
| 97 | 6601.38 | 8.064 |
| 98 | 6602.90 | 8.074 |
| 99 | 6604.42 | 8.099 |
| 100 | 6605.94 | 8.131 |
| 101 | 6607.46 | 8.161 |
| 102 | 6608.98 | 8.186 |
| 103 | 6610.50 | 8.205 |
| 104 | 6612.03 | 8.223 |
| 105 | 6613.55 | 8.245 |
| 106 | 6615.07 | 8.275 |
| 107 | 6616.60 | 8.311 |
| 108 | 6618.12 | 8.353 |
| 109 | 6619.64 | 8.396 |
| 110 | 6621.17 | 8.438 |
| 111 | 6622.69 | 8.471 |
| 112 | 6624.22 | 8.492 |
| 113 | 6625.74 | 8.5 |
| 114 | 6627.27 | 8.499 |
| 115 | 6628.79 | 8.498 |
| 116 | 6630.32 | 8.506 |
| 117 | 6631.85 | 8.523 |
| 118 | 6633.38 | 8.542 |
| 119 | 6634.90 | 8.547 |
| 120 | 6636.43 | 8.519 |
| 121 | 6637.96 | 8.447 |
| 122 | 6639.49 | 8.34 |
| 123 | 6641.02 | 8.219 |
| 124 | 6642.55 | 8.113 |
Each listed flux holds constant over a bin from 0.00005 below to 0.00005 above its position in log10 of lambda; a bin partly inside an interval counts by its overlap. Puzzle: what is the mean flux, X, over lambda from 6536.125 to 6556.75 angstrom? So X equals 8.24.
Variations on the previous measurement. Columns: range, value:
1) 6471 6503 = 8.23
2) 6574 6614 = 8.27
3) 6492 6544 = 8.22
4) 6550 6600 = 8.37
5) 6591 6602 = 8.21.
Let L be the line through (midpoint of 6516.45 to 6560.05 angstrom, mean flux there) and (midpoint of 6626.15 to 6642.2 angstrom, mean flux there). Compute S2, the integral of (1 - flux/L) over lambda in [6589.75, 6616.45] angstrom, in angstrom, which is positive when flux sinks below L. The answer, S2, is 0.55 angstrom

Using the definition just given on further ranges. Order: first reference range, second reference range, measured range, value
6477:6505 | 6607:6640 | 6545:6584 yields -0.3 angstrom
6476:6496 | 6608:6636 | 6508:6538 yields 0.1 angstrom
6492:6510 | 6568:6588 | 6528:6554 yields 0.6 angstrom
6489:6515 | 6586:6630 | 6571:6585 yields -0.2 angstrom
